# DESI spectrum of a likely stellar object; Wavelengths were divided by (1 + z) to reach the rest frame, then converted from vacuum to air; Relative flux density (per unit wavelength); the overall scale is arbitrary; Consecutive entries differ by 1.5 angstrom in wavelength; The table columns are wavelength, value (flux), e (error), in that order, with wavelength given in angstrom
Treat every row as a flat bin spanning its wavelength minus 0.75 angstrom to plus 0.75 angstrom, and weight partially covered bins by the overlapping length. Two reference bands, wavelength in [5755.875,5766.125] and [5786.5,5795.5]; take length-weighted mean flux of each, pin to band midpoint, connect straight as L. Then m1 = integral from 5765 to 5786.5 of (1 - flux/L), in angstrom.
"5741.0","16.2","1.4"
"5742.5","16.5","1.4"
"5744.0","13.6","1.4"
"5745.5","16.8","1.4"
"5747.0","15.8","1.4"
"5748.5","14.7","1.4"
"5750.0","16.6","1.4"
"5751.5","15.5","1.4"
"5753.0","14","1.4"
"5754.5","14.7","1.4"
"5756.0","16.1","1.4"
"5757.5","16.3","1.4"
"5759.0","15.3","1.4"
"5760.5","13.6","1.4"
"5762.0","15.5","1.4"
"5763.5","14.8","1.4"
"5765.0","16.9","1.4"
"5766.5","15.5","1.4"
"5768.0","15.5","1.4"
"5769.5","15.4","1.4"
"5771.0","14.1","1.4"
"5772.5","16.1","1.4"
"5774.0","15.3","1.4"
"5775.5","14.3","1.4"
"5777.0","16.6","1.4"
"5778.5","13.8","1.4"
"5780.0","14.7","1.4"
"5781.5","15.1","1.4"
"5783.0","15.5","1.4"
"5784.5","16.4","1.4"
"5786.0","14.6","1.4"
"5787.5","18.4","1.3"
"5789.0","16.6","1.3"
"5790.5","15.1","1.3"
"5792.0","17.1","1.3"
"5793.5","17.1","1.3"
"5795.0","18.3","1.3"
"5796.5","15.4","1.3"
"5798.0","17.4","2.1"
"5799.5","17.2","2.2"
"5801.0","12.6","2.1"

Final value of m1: 1.2 angstrom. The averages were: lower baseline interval 15.5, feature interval 15.3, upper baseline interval 17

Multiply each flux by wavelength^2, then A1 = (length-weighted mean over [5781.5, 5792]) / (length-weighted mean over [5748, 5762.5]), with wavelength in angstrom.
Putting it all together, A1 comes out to 1.07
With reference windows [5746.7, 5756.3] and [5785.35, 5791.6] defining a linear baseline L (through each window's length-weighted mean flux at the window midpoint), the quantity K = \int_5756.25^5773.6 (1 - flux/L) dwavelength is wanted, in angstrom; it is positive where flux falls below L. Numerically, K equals 0.28 angstrom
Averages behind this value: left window 15.3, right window 16.3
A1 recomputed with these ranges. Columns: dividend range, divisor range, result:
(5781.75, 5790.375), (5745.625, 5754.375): 1.06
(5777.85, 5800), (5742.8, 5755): 1.07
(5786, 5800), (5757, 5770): 1.10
